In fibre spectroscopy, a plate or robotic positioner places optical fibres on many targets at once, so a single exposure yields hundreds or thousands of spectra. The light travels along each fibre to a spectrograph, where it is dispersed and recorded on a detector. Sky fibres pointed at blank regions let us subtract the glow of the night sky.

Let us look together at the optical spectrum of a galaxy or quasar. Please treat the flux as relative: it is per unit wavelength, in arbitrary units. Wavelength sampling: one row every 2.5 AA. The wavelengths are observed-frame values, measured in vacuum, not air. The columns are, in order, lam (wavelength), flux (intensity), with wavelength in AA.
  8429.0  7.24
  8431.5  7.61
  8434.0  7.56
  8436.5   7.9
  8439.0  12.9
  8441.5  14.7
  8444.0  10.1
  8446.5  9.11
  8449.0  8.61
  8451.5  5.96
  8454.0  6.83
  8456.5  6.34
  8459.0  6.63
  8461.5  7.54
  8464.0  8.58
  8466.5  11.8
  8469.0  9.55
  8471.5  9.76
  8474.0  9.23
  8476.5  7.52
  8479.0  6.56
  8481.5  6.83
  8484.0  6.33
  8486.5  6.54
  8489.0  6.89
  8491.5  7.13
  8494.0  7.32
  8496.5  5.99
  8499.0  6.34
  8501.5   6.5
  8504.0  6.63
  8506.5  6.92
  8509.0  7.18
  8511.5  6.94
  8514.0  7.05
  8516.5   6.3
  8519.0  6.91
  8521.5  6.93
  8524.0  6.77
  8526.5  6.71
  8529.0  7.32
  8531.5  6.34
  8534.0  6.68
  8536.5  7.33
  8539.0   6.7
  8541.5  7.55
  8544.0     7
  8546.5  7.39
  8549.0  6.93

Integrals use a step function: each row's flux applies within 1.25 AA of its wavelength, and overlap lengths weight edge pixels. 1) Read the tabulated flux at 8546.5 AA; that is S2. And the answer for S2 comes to 7.39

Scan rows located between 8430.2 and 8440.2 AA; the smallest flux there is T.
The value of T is 7.56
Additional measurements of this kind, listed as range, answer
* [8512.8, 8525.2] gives 6.3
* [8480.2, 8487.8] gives 6.33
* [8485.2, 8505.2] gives 5.99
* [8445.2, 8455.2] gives 5.96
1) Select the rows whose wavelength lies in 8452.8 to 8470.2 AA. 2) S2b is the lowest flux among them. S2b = 6.34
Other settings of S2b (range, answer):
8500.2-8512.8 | 6.5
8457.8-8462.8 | 6.63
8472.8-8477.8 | 7.52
